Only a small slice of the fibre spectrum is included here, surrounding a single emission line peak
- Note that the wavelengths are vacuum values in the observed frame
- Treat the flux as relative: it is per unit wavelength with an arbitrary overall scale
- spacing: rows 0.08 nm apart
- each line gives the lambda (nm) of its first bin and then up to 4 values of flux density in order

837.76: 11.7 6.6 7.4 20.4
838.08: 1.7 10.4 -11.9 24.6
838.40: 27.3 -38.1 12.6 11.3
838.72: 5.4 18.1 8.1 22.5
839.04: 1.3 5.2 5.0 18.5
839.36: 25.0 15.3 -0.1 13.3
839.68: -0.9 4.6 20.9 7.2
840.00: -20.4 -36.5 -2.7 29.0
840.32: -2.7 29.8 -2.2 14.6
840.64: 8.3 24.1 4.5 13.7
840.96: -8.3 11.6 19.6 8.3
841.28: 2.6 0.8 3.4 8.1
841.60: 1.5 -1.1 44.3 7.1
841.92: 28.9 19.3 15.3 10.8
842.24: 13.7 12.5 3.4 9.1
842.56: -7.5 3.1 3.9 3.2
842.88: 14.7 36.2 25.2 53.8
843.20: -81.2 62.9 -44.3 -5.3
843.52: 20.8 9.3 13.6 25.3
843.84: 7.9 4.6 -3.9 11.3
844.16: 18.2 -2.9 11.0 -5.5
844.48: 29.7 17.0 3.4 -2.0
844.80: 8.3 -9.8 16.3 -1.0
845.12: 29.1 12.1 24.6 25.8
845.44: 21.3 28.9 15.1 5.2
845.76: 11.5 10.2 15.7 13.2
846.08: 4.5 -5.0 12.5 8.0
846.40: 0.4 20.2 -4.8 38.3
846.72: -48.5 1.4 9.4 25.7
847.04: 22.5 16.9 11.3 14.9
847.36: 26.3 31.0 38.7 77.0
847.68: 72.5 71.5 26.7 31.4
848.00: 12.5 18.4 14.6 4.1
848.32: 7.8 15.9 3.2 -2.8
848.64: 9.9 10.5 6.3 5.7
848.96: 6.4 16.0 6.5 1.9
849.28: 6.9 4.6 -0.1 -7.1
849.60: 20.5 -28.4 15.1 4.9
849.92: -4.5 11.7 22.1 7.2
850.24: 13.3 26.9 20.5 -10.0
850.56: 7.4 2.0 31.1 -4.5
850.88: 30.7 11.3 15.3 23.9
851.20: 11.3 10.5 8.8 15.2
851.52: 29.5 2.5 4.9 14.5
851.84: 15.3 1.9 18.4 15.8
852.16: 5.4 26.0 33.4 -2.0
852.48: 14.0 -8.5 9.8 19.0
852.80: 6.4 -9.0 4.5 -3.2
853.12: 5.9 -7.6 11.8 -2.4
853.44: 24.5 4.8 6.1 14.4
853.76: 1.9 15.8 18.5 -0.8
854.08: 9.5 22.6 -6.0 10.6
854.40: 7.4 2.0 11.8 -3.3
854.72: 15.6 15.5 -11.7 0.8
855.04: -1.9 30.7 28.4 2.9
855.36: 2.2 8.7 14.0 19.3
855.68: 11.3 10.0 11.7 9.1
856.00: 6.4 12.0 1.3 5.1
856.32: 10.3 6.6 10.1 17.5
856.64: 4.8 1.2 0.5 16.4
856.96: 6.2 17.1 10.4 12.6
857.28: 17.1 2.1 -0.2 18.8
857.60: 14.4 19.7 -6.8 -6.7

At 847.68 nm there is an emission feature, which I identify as H-gamma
